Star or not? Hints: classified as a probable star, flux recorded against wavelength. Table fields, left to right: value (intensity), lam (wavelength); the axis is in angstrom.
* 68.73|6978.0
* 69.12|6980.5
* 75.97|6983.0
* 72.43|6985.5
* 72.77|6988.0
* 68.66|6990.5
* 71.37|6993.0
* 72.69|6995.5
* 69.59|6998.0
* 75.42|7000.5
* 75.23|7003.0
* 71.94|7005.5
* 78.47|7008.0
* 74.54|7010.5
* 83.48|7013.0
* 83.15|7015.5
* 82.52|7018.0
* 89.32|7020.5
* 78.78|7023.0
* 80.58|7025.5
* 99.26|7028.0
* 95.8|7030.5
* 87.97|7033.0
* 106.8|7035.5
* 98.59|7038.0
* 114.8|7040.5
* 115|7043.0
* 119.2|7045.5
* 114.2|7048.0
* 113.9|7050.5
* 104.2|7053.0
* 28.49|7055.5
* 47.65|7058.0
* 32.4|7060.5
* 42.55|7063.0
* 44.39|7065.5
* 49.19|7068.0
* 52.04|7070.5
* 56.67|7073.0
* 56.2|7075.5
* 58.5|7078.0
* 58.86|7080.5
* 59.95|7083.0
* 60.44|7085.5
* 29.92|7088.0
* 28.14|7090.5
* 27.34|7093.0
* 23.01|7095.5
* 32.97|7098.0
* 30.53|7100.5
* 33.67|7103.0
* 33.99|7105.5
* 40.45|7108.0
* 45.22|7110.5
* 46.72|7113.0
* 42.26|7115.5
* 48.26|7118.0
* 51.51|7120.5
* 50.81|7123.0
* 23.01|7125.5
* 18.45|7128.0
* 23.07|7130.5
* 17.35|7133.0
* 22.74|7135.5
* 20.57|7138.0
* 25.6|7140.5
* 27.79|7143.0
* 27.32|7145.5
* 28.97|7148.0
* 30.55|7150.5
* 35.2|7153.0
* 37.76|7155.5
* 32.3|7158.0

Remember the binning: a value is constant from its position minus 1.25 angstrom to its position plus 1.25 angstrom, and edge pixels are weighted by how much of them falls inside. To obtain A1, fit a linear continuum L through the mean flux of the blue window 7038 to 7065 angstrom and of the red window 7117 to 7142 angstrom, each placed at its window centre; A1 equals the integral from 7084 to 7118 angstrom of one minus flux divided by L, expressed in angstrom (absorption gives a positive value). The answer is 7.6 angstrom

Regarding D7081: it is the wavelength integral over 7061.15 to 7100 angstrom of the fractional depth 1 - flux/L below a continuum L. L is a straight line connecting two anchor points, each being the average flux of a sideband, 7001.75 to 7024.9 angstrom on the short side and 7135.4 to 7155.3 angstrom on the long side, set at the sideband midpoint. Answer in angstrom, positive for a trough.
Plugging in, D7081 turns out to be 6.5 angstrom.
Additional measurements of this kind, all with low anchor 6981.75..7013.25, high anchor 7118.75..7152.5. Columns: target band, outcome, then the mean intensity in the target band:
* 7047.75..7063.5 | -3.41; 67.5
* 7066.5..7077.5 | -0.96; 53.7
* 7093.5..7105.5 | 2.99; 30.3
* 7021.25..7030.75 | -3.47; 87.9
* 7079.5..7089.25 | -1.40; 52.1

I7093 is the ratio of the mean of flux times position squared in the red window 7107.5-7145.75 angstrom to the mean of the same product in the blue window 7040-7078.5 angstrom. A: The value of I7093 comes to 0.5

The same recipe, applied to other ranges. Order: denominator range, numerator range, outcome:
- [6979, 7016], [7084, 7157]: 0.47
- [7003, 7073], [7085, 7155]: 0.42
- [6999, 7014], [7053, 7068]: 0.60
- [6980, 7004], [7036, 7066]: 1.16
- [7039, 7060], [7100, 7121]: 0.46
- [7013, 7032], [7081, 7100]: 0.45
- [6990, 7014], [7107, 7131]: 0.55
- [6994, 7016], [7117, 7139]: 0.42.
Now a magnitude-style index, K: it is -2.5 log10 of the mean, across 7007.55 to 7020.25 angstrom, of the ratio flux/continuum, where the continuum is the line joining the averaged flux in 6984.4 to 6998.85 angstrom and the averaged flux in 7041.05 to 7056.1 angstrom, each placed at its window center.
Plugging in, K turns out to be 0.03 mag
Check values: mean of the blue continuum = 71.3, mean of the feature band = 81.3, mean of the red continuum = 103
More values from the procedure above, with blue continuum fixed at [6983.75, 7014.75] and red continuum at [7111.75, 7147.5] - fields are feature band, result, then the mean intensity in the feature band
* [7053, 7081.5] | 0.03 mag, 50.3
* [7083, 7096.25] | 0.23 mag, 36.6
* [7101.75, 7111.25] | 0.03 mag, 38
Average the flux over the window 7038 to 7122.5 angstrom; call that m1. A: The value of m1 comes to 56.4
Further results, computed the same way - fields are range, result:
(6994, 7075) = 79.1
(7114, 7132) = 36.6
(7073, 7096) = 46.1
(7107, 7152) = 32.8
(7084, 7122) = 38.5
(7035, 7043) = 108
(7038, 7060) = 92.8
